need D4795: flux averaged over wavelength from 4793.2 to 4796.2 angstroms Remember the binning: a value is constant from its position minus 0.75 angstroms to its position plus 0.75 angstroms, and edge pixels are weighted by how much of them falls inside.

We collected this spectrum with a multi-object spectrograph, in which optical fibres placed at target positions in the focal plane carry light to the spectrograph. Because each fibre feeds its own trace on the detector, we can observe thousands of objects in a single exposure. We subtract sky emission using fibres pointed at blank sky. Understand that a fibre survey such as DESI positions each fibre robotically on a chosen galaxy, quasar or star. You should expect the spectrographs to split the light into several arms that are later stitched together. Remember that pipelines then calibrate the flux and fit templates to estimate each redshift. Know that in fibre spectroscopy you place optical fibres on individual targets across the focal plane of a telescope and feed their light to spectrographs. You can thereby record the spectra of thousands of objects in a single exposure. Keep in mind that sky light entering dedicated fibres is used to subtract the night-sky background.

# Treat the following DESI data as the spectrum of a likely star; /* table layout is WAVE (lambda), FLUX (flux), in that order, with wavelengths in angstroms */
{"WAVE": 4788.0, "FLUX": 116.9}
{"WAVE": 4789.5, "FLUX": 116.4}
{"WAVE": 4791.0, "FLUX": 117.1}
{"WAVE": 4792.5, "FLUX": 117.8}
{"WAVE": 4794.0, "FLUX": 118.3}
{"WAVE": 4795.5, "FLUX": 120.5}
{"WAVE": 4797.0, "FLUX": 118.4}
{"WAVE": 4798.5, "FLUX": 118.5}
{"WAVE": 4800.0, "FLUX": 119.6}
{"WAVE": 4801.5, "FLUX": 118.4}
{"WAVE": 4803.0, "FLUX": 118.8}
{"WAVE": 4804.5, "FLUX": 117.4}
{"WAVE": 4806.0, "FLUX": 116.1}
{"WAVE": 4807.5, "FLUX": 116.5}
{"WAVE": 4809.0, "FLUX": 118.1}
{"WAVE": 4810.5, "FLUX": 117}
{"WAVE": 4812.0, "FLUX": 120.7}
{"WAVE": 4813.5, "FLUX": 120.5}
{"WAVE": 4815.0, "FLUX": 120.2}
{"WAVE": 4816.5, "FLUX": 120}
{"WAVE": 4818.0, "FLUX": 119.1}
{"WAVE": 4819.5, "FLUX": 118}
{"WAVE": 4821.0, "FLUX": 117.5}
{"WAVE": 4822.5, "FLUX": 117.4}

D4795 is 119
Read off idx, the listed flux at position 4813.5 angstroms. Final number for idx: 120.5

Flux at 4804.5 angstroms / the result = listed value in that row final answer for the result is 117.4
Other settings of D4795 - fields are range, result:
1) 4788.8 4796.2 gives 118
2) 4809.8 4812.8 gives 119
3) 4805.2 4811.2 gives 117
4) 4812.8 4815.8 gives 120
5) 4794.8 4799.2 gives 119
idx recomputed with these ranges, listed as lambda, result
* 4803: 118.8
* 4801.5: 118.4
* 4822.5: 117.4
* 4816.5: 120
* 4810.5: 117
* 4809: 118.1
